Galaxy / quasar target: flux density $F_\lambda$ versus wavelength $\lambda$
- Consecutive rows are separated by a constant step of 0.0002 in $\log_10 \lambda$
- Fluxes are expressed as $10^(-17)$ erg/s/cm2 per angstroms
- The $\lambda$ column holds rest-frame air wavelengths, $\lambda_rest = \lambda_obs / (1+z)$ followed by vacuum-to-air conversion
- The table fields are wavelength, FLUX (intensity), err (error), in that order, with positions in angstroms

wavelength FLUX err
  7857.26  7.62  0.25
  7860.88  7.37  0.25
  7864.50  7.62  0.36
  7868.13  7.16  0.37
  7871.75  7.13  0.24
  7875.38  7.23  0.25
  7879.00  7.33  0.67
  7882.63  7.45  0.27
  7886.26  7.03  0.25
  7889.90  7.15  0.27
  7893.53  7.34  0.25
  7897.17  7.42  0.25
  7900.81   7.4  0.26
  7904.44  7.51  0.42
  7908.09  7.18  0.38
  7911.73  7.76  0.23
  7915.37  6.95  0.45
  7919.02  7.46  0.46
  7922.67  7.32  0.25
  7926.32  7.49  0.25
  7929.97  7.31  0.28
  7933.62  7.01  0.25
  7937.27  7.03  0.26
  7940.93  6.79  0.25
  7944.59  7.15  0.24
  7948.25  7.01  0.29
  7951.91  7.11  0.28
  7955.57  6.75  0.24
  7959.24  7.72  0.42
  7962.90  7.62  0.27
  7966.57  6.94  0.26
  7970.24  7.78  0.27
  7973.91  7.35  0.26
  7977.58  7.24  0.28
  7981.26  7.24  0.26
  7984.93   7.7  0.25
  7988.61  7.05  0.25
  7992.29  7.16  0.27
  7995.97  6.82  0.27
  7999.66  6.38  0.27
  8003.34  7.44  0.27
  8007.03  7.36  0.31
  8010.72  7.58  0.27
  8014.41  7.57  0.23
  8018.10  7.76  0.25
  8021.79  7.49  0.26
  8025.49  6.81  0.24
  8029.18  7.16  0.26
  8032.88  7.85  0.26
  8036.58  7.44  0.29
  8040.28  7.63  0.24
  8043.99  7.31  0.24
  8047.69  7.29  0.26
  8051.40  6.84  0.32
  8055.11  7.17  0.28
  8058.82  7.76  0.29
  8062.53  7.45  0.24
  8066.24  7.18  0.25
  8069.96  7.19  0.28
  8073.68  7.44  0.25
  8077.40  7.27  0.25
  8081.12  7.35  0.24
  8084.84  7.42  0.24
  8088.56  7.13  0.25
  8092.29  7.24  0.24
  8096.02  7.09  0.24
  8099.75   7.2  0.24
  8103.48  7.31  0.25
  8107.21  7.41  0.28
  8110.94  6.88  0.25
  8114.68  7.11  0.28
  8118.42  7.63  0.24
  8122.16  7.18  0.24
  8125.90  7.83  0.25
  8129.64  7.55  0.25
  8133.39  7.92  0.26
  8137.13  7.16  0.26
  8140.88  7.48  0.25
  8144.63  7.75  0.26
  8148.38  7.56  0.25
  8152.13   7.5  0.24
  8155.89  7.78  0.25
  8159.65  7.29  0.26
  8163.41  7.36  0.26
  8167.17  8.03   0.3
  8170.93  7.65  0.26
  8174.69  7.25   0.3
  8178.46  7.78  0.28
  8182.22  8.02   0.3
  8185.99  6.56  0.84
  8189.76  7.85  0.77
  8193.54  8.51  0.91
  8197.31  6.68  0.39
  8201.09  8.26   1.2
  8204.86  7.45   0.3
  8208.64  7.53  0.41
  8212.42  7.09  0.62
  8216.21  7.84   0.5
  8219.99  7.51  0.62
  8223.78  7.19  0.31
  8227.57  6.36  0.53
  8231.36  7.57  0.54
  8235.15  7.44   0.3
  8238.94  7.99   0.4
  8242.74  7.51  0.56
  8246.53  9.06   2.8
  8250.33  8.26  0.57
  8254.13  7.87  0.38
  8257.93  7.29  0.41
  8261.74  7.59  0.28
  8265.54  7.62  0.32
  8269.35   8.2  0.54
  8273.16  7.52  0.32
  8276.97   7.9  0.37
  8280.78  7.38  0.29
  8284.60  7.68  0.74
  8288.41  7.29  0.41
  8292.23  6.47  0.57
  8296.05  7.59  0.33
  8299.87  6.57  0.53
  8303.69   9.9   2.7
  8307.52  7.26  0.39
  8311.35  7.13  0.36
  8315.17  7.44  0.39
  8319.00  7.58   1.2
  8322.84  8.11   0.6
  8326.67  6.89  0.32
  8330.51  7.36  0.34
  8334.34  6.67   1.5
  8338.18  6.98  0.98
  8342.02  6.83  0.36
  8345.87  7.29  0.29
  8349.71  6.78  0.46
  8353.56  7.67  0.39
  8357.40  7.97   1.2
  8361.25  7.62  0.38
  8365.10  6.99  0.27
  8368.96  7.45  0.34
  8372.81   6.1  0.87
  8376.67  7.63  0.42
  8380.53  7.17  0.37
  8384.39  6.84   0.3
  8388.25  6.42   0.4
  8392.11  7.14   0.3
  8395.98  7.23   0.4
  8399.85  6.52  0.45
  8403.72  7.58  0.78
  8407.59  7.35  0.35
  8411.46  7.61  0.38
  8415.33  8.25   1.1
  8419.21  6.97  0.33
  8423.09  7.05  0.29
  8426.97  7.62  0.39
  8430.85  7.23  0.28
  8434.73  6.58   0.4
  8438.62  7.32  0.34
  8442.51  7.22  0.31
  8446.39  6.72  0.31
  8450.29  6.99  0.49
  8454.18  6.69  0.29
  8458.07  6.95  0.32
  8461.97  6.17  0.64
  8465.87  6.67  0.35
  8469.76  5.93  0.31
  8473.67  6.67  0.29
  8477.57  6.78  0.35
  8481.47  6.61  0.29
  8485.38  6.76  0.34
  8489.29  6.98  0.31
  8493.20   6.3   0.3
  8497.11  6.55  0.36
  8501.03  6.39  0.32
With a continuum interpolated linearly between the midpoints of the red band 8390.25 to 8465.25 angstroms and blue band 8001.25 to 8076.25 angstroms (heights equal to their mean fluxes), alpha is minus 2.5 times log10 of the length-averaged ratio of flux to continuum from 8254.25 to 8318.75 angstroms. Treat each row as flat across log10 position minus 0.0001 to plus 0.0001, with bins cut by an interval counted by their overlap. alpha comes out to -0.05 mag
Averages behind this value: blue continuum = 7.38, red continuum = 7.11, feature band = 7.56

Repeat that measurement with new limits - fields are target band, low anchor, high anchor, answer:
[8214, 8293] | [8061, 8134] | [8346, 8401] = -0.06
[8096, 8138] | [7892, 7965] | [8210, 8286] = 0.02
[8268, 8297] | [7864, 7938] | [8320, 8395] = -0.05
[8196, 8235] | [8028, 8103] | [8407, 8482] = -0.03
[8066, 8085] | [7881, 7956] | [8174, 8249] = 0.02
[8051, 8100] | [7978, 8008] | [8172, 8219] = 0.01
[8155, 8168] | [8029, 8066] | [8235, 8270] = 0.01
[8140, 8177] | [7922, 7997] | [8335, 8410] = -0.06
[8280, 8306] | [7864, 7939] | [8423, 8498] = -0.09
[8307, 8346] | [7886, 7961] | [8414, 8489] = -0.04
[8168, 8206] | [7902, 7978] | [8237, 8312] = 0.00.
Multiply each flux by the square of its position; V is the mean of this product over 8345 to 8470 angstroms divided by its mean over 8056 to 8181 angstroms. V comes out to 1.02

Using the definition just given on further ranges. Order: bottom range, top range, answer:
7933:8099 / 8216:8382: 1.10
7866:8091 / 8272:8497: 1.08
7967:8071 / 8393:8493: 1.06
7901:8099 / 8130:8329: 1.10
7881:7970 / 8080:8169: 1.08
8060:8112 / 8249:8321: 1.10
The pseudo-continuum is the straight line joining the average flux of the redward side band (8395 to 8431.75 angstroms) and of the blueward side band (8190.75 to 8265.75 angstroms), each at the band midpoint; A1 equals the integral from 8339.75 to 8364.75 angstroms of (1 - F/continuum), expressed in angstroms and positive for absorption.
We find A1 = 0.4 angstroms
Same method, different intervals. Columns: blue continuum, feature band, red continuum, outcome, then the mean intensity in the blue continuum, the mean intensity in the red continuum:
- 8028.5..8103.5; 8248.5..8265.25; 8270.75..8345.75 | -0.8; 7.32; 7.4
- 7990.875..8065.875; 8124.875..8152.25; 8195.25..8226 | -0.8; 7.31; 7.44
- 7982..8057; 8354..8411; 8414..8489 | -1.7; 7.29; 6.89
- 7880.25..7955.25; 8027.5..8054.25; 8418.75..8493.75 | -0.8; 7.23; 6.82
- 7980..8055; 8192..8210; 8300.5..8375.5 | -0.8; 7.29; 7.36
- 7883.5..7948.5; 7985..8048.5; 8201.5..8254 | 0.5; 7.25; 7.63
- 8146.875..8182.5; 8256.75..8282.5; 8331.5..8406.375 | -1.1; 7.61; 7.1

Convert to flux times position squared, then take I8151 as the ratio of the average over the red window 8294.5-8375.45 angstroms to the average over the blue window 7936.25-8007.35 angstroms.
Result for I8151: 1.12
